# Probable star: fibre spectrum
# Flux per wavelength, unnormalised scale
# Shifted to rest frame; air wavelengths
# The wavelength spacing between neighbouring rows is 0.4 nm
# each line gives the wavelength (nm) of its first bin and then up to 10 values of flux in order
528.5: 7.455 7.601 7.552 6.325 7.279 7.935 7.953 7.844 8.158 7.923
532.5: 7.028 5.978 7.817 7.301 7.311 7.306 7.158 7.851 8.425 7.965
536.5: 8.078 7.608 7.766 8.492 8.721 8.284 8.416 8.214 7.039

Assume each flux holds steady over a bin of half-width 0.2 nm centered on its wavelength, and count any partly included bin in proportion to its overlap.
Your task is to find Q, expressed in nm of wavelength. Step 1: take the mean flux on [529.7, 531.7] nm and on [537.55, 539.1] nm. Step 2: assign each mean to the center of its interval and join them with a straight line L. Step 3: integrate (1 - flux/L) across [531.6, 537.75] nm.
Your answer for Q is 0.36 nm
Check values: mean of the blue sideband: 7.65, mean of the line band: 7.61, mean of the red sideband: 8.48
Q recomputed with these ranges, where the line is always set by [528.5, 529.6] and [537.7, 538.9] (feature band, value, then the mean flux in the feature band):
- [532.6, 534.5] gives 0.20 nm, 7.12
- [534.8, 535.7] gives 0.04 nm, 7.75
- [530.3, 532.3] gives -0.07 nm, 7.96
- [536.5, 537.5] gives 0.07 nm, 7.77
